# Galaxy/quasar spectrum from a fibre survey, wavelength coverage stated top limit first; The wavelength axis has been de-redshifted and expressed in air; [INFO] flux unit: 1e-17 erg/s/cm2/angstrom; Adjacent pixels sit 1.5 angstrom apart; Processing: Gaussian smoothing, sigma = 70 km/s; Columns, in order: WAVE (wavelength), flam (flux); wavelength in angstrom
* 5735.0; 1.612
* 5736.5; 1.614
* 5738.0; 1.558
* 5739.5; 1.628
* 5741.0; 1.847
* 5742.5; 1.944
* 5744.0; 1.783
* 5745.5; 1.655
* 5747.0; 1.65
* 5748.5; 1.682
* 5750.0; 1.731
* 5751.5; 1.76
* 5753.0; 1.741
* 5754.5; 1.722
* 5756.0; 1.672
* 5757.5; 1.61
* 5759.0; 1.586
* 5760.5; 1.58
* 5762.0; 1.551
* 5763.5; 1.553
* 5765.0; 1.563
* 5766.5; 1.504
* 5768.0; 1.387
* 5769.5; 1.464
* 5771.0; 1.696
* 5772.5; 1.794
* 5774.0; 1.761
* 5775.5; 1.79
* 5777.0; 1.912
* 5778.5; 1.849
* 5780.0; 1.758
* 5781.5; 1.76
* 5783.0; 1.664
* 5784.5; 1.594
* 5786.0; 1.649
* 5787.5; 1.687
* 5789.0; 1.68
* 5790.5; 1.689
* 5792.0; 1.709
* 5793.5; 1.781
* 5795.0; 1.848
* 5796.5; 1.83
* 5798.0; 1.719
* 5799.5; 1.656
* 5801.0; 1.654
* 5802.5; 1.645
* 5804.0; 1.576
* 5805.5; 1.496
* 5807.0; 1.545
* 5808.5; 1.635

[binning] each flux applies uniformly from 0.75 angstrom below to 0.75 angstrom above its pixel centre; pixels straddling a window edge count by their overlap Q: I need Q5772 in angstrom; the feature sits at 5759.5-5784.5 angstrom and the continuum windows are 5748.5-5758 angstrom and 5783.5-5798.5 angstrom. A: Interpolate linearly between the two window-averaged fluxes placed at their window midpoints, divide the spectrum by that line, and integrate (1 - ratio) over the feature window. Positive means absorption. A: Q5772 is 0.8 angstrom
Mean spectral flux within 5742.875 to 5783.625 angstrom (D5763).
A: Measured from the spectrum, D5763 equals 1.68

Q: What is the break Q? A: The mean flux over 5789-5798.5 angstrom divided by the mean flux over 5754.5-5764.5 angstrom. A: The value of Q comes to 1.10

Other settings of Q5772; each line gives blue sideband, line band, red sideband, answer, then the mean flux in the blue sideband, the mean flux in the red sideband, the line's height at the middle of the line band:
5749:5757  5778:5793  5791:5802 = 0.3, 1.72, 1.74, 1.73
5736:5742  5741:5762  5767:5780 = -0.2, 1.68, 1.71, 1.69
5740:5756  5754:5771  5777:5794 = 1.7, 1.75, 1.72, 1.74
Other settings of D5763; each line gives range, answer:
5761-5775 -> 1.59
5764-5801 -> 1.7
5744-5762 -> 1.67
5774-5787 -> 1.75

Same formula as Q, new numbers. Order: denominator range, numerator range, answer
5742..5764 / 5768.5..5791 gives 1.02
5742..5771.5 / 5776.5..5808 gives 1.04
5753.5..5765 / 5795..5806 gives 1.04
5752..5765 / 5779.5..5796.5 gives 1.06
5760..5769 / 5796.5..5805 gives 1.09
